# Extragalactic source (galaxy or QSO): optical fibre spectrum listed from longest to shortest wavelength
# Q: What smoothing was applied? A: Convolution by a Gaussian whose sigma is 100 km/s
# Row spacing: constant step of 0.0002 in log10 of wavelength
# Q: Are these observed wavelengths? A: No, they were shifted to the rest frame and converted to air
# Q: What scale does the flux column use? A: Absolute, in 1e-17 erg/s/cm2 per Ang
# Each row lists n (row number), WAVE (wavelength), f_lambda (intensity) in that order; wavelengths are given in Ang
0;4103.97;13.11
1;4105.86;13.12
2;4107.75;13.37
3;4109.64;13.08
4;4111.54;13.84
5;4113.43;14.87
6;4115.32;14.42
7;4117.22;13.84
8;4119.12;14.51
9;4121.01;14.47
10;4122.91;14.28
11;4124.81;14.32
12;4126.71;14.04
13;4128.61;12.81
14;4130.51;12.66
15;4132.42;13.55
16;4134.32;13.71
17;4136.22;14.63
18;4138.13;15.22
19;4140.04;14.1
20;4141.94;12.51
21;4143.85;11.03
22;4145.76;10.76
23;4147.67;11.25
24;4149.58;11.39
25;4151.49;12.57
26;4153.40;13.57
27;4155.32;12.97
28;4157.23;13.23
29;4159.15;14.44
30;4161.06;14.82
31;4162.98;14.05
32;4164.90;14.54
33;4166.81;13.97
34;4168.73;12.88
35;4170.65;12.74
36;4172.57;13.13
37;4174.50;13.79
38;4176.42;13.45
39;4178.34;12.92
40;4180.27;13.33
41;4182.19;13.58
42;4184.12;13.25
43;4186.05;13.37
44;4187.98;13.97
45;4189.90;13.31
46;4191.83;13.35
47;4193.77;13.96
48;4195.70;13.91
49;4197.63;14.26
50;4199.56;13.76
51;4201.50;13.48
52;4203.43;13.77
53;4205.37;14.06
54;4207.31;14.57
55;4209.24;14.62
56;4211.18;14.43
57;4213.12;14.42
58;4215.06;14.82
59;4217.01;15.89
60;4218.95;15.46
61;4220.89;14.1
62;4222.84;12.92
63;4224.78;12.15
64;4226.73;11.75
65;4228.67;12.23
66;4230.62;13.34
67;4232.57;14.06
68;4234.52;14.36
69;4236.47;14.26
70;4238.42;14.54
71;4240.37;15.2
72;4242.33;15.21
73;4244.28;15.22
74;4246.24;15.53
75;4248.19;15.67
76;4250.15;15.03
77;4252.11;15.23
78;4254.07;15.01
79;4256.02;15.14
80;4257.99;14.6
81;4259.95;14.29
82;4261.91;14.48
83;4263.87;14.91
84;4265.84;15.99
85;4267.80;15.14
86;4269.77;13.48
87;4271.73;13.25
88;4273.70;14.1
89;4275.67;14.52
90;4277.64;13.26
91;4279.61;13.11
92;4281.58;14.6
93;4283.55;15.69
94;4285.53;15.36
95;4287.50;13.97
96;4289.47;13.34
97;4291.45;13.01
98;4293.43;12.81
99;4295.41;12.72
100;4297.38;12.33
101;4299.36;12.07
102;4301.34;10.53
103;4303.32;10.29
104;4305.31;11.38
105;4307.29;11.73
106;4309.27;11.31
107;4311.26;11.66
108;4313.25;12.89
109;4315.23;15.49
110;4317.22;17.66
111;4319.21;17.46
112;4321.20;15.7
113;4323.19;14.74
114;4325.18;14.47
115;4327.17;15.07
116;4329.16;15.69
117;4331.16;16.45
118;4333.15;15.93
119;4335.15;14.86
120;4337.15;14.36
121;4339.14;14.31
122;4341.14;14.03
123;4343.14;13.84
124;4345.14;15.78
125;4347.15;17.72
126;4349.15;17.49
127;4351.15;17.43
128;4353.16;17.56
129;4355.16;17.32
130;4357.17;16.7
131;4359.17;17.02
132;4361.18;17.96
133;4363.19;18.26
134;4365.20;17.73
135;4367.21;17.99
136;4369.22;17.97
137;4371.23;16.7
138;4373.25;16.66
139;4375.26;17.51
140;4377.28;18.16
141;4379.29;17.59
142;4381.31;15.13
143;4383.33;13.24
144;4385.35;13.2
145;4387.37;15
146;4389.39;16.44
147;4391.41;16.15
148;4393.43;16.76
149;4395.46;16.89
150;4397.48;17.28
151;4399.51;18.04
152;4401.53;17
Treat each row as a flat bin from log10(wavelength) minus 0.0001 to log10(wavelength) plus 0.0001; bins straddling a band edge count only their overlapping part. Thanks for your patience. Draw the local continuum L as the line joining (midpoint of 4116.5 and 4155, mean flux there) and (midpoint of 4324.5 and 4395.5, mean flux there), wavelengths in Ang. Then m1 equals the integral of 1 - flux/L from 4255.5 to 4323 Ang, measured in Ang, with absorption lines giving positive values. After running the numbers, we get 6.7 Ang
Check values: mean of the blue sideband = 13.2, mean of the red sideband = 16.3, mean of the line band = 13.8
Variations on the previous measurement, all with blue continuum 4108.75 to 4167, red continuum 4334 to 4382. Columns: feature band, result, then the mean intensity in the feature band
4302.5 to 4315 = 3.27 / 11.8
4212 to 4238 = 1.63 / 13.8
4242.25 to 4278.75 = 1.32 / 14.7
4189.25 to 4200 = 0.43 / 13.8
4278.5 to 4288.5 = 0.70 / 14.5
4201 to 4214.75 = 0.27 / 14.3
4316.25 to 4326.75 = 0.13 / 16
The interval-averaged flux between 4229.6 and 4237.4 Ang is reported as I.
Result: 14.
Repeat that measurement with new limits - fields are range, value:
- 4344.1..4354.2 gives 17.2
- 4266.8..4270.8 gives 14.3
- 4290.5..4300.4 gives 12.6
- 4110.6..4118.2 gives 14.2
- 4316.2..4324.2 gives 16.4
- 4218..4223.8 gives 14.2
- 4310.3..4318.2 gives 14.4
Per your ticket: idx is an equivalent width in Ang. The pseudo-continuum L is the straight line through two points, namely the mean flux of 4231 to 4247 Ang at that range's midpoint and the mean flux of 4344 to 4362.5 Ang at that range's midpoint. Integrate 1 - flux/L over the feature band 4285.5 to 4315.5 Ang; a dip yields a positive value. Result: 6.8 Ang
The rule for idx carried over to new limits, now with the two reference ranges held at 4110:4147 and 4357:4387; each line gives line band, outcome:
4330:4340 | 0.7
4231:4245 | 0.4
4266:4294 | 2.7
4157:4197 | 1.7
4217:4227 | 0.8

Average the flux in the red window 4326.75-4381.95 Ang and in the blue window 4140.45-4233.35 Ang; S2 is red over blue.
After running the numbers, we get 1.2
